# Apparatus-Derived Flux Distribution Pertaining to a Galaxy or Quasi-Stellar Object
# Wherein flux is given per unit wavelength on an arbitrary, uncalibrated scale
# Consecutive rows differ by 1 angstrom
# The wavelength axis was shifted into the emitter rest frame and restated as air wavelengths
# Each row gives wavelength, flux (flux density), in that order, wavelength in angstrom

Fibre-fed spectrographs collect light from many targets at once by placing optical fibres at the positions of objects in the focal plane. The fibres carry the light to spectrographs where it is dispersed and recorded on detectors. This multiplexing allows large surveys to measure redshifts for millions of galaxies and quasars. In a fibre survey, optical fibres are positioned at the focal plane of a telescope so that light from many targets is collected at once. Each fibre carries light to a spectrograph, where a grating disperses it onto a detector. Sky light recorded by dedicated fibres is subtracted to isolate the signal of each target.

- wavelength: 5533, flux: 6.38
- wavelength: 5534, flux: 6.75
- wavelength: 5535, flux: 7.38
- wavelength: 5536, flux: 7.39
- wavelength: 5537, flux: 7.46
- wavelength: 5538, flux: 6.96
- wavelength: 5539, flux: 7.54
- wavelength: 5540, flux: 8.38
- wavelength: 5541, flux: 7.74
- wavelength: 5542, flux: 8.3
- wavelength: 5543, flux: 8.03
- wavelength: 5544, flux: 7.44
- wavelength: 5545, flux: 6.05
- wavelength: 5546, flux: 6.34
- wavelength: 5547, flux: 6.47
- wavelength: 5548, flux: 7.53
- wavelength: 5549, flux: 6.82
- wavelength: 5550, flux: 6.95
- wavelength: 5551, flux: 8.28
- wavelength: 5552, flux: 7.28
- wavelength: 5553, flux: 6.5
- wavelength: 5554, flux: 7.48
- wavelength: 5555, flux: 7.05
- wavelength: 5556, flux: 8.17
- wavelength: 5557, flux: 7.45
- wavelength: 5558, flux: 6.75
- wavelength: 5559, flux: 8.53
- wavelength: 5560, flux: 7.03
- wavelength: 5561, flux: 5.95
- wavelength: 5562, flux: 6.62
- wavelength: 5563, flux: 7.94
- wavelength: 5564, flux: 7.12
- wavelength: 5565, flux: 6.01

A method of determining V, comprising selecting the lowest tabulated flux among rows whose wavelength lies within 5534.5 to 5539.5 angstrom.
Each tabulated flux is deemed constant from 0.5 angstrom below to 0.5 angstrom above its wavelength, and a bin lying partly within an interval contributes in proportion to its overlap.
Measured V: 6.96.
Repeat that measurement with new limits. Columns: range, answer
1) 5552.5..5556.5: 6.5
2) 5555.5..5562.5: 5.95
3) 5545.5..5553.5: 6.34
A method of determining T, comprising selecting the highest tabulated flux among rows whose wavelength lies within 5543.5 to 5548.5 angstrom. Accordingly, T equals 7.53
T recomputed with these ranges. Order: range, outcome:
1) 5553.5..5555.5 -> 7.48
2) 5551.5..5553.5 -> 7.28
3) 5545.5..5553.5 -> 8.28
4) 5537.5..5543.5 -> 8.38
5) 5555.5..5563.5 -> 8.53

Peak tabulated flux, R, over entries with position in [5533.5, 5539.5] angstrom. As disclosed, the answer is 7.54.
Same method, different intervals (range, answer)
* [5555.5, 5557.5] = 8.17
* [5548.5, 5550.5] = 6.95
